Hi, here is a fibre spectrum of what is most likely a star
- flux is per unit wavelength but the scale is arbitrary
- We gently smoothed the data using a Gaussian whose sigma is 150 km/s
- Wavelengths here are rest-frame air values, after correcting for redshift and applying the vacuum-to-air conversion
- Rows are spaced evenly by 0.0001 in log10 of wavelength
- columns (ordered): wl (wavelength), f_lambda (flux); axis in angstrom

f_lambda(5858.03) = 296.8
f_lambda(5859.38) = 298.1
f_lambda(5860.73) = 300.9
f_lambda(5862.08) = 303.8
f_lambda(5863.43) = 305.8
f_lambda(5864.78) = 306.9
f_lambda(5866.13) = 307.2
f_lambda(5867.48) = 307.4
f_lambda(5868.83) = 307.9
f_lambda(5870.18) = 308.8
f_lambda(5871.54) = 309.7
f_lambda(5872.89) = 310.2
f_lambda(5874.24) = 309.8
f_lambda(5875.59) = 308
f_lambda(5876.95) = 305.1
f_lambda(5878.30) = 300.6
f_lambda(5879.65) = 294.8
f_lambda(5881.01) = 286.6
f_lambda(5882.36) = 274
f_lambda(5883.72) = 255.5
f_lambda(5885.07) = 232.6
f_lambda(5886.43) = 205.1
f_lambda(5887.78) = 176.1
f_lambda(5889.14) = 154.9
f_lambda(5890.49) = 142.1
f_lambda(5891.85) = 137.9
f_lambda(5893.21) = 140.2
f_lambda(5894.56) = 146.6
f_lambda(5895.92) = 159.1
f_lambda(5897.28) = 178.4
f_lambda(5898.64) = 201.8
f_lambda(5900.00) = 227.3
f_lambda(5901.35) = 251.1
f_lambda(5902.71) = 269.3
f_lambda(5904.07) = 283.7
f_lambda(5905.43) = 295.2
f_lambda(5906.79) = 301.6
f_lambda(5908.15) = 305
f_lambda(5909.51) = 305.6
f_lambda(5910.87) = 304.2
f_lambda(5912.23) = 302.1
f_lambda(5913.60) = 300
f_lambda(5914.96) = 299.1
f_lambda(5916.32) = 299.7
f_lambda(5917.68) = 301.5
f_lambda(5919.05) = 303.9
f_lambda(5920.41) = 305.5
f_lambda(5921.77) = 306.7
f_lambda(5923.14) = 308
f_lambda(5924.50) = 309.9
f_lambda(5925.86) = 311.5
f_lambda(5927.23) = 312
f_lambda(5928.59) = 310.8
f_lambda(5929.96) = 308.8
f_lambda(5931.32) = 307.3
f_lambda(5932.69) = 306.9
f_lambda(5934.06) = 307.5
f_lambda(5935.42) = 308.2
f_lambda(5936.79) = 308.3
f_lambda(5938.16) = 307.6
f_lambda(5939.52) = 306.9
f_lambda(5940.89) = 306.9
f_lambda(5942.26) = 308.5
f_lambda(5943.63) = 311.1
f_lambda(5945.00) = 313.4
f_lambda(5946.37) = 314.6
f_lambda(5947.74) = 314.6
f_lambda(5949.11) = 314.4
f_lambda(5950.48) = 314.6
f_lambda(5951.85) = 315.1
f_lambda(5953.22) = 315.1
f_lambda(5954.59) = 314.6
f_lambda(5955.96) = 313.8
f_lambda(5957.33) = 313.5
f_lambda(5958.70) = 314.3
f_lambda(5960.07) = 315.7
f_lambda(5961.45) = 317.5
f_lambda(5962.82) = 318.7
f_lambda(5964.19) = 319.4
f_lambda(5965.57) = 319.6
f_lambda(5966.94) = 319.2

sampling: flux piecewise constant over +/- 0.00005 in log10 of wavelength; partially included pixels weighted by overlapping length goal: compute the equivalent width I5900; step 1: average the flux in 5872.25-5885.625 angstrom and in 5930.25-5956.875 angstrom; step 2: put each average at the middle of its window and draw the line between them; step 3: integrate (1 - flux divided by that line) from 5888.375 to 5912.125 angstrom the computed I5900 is 5.7 angstrom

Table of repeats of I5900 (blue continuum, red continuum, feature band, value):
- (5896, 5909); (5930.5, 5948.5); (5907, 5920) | -1.6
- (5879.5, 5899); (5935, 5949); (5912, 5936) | -3.2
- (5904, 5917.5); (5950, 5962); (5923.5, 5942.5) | -0.1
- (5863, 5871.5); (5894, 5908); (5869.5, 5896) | 3.6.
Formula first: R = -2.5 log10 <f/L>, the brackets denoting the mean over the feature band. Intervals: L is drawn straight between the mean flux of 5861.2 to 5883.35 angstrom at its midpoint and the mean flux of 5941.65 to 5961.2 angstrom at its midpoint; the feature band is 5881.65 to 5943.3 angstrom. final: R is 0.16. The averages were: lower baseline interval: 302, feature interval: 267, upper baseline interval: 314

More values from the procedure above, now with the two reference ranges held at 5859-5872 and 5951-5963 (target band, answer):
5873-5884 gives 0.05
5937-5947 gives 0.01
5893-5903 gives 0.49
